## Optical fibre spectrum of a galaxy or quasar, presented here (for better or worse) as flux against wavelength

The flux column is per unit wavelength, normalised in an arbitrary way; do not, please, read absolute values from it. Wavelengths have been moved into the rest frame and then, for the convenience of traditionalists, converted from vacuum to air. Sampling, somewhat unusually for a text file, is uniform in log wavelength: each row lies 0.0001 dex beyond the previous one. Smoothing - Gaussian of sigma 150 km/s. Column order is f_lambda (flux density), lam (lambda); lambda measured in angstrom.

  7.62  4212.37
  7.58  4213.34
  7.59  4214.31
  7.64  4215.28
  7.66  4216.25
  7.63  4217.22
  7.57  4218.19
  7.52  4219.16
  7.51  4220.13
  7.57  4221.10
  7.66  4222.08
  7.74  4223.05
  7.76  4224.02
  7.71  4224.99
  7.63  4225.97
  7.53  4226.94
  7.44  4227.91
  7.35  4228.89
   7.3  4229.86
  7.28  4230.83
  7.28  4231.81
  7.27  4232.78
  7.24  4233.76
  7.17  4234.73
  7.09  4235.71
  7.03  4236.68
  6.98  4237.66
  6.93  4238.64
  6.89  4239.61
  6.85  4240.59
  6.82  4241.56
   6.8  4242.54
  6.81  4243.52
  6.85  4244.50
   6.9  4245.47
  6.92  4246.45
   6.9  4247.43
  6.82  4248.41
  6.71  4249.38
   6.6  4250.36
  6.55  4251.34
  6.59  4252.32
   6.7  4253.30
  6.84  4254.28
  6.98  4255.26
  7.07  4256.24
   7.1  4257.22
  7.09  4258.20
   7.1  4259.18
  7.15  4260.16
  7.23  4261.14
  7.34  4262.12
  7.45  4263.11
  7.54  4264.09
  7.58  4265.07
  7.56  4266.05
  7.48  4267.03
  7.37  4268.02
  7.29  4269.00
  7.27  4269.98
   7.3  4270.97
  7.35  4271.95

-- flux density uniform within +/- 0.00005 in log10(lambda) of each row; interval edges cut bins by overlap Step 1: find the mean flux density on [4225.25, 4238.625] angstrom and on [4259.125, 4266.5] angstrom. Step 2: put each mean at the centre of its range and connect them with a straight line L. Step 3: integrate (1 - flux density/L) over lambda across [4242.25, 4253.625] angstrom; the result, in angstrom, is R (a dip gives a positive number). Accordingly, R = 0.9 angstrom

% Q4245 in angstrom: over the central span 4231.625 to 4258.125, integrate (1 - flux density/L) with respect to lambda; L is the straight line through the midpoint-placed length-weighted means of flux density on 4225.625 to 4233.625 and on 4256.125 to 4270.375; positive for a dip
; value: 1.6 angstrom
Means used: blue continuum 7.38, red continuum 7.32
